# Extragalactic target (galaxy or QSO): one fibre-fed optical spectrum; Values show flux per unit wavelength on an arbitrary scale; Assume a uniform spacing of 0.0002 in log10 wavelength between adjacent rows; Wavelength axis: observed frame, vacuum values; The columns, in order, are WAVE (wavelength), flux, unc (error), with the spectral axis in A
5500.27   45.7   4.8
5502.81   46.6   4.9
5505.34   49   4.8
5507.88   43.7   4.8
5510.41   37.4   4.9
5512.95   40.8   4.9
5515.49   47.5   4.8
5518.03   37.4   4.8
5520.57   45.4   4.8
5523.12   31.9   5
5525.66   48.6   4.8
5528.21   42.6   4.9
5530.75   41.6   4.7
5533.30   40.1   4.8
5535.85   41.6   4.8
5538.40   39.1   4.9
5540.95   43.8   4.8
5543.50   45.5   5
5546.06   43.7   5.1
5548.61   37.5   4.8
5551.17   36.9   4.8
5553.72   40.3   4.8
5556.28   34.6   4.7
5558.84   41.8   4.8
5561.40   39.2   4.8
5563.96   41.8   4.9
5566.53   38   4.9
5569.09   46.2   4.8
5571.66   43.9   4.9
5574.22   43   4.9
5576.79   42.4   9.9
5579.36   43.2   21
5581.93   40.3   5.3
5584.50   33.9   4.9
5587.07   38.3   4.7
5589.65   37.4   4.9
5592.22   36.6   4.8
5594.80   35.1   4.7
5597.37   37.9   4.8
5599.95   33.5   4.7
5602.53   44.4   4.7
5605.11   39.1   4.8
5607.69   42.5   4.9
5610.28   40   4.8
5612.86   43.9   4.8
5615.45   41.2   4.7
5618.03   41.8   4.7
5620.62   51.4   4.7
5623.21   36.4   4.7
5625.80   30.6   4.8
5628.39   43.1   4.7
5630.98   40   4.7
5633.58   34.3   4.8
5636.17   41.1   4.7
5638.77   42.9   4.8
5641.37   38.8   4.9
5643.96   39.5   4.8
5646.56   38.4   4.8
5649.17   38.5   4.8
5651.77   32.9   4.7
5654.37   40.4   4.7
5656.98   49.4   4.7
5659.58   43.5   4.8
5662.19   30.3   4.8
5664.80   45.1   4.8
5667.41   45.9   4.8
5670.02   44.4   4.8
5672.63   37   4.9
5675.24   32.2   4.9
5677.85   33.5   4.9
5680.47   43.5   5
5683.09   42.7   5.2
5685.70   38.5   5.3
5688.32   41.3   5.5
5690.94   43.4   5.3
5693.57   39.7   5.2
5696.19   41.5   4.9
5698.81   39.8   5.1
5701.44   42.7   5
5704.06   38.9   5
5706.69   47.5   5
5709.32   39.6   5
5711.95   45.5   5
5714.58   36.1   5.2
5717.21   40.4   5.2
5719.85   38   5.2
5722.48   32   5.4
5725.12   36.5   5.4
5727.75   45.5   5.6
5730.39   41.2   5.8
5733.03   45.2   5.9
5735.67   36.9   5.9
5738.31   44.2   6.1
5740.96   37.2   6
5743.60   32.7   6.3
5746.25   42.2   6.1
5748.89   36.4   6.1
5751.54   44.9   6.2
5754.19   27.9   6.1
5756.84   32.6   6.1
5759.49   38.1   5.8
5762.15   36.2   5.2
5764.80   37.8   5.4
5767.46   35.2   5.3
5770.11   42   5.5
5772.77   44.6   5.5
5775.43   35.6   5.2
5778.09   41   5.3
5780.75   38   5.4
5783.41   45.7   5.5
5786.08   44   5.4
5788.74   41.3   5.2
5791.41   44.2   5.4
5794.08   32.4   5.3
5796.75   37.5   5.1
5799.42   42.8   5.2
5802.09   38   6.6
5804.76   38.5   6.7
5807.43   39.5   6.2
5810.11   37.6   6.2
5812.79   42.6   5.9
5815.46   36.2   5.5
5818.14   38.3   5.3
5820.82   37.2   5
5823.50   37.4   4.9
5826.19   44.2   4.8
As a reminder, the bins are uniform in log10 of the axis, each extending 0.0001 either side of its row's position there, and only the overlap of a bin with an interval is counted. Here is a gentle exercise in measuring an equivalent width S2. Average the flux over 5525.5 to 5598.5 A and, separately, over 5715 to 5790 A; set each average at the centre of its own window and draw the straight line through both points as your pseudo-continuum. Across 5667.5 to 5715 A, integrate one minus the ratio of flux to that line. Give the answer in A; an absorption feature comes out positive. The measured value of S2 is -1.4 A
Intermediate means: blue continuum 40.4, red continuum 39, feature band 40.7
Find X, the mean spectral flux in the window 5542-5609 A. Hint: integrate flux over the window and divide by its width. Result 39.9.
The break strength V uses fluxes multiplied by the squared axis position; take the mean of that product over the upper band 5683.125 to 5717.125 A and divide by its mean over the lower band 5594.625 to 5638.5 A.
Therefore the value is 1.06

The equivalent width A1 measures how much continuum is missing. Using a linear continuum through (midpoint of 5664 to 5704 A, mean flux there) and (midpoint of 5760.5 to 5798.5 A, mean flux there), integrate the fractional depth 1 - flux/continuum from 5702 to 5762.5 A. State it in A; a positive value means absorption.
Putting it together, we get 1.72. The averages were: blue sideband 40.6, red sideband 39.7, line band 39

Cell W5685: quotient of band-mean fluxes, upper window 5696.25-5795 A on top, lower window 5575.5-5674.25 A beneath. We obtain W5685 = 0.99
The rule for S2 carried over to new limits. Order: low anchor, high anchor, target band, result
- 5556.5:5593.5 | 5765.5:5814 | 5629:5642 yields 0.2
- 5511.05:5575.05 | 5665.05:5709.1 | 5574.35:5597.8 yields 1.5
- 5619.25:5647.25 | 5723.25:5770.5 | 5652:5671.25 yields -1.4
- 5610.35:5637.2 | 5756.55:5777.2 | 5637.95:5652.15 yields 0.5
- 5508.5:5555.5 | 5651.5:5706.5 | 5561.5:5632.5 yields 1.3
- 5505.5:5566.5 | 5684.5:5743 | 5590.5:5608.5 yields 1.1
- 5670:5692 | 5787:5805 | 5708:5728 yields 0.2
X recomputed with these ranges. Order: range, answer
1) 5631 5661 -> 39.9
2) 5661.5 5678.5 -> 38.8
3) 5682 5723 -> 40.6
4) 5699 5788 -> 39.5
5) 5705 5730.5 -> 40.2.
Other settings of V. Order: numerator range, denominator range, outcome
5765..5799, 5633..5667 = 1.05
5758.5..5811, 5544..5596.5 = 1.07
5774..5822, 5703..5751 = 1.02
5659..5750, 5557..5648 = 1.04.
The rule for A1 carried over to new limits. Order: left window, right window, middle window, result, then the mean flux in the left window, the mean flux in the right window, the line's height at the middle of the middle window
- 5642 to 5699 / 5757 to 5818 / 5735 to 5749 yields 0.40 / 40.1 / 39.3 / 39.6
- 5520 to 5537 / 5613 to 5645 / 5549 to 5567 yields 0.97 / 41.5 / 40.2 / 41.1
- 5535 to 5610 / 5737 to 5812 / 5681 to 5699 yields -0.82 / 40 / 38.9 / 39.4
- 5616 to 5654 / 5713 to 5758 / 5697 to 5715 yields -1.45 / 39.3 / 38.3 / 38.6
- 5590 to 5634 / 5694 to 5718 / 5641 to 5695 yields 0.85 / 39.6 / 41.3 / 40.6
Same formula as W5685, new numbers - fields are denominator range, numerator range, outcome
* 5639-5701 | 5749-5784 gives 0.95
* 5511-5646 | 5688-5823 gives 0.98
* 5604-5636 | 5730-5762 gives 0.94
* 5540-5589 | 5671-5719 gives 0.99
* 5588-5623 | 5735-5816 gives 0.97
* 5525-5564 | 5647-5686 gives 0.97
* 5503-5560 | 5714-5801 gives 0.94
